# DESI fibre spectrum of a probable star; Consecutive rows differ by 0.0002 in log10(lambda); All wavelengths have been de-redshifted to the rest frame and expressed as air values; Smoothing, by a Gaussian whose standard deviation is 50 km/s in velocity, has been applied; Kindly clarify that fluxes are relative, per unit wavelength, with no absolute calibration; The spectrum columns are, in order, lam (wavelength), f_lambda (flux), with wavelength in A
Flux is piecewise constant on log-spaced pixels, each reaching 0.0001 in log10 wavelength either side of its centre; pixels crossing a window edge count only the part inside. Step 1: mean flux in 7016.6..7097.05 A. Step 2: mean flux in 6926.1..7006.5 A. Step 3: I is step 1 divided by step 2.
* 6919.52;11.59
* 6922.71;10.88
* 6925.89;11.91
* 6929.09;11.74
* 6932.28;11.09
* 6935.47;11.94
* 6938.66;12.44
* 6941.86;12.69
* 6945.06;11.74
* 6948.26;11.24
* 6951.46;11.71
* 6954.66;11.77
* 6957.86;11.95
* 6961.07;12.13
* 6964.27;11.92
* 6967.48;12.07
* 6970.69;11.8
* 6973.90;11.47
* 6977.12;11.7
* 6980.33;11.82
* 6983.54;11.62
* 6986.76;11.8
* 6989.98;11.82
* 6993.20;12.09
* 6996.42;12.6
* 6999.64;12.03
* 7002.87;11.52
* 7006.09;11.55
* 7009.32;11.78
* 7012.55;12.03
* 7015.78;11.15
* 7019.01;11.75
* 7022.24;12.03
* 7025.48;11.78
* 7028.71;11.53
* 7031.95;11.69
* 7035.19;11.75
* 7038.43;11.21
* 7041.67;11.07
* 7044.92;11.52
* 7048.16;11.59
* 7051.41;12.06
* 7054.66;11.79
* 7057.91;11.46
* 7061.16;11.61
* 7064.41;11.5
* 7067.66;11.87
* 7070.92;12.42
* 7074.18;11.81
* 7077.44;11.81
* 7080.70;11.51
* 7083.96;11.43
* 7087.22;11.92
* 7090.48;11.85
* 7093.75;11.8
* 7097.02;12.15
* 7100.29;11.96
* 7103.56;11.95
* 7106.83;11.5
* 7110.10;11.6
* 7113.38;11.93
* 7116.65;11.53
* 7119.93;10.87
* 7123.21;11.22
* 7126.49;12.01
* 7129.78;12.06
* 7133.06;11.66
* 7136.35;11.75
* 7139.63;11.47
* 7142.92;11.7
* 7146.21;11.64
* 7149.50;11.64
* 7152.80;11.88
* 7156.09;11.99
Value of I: 0.99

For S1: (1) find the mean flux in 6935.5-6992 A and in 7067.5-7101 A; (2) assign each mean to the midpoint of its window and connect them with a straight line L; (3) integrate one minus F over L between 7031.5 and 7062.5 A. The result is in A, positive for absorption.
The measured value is 0.8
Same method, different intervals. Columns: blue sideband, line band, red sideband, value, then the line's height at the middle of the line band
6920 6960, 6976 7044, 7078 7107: 0.3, 11.8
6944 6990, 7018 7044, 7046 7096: 0.4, 11.8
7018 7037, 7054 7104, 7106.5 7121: -0.8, 11.6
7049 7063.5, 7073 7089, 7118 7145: 0.0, 11.7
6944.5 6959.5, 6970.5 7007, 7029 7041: -0.7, 11.6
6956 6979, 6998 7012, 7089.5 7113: 0.1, 11.9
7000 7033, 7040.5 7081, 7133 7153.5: -0.1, 11.7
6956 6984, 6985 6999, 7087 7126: -0.3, 11.8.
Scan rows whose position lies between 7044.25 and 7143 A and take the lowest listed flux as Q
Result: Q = 10.87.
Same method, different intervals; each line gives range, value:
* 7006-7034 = 11.15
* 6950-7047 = 11.07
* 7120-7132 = 11.22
